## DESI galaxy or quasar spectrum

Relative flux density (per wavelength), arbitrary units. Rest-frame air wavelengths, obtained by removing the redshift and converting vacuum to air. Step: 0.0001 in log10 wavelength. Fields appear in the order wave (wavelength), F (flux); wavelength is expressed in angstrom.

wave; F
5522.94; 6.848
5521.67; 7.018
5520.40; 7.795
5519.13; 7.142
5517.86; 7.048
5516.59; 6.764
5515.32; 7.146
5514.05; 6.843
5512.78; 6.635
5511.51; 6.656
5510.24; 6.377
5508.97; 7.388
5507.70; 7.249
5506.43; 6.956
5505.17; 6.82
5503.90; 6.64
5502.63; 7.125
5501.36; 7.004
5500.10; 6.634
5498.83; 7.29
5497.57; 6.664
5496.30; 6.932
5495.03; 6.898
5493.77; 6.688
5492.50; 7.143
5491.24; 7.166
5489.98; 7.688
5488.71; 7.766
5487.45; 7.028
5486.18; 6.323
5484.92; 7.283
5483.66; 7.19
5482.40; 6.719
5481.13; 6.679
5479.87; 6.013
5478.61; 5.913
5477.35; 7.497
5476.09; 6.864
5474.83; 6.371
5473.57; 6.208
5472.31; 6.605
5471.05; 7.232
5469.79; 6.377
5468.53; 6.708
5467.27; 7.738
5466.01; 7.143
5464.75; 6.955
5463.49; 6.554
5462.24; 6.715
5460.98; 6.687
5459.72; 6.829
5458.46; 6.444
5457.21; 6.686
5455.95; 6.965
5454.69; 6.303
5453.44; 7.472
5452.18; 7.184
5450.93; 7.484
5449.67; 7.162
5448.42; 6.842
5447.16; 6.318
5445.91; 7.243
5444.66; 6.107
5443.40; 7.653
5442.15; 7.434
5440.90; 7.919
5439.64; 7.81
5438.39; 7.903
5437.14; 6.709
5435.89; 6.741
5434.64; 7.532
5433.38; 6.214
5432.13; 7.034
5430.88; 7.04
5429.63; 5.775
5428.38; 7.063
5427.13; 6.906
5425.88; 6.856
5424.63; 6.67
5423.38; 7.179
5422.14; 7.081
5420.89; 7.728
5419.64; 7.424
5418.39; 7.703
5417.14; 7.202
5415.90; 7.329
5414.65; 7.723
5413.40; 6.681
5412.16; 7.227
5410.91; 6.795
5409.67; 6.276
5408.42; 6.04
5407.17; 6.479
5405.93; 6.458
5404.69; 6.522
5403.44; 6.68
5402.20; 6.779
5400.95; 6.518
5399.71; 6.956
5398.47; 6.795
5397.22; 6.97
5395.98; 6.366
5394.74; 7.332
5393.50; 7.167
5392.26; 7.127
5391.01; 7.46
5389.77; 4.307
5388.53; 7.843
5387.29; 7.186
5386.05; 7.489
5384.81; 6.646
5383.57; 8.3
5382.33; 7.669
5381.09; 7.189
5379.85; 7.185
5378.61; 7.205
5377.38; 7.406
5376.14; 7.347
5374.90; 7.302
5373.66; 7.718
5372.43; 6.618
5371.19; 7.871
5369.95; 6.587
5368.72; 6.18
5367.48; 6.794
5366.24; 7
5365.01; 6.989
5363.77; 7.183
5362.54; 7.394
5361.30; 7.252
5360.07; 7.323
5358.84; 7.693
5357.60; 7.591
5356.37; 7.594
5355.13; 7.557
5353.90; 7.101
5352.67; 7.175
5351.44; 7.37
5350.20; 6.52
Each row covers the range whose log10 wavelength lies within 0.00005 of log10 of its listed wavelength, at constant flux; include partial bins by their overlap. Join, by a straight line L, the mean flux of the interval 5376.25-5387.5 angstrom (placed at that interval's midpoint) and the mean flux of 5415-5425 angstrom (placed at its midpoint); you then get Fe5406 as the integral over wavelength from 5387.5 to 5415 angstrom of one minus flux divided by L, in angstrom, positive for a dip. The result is 2.2 angstrom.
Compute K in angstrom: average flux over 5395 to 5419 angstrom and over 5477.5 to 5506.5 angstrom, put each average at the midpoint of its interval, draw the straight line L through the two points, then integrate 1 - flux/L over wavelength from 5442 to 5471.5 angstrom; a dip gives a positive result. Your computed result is -0.2 angstrom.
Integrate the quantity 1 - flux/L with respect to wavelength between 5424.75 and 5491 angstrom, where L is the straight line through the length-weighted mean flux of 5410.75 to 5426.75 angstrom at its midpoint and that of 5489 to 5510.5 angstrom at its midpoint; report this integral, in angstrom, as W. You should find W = 1.8 angstrom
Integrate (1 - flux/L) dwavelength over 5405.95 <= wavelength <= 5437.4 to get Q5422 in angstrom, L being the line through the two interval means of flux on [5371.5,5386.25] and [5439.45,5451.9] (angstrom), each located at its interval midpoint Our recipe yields 1.3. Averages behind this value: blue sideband 7.35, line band 6.93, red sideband 7.18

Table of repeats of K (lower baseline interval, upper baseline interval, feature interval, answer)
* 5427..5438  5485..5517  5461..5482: 0.5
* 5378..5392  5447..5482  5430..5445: -0.6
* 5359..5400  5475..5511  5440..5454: -0.4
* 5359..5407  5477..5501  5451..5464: 0.3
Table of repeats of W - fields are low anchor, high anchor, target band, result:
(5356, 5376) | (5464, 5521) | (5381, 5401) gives 0.31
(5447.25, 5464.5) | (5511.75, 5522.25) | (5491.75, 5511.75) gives 0.23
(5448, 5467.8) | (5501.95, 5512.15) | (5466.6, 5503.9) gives 0.18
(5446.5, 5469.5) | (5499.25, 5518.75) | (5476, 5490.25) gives -0.01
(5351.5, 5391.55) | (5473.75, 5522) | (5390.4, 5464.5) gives 1.27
